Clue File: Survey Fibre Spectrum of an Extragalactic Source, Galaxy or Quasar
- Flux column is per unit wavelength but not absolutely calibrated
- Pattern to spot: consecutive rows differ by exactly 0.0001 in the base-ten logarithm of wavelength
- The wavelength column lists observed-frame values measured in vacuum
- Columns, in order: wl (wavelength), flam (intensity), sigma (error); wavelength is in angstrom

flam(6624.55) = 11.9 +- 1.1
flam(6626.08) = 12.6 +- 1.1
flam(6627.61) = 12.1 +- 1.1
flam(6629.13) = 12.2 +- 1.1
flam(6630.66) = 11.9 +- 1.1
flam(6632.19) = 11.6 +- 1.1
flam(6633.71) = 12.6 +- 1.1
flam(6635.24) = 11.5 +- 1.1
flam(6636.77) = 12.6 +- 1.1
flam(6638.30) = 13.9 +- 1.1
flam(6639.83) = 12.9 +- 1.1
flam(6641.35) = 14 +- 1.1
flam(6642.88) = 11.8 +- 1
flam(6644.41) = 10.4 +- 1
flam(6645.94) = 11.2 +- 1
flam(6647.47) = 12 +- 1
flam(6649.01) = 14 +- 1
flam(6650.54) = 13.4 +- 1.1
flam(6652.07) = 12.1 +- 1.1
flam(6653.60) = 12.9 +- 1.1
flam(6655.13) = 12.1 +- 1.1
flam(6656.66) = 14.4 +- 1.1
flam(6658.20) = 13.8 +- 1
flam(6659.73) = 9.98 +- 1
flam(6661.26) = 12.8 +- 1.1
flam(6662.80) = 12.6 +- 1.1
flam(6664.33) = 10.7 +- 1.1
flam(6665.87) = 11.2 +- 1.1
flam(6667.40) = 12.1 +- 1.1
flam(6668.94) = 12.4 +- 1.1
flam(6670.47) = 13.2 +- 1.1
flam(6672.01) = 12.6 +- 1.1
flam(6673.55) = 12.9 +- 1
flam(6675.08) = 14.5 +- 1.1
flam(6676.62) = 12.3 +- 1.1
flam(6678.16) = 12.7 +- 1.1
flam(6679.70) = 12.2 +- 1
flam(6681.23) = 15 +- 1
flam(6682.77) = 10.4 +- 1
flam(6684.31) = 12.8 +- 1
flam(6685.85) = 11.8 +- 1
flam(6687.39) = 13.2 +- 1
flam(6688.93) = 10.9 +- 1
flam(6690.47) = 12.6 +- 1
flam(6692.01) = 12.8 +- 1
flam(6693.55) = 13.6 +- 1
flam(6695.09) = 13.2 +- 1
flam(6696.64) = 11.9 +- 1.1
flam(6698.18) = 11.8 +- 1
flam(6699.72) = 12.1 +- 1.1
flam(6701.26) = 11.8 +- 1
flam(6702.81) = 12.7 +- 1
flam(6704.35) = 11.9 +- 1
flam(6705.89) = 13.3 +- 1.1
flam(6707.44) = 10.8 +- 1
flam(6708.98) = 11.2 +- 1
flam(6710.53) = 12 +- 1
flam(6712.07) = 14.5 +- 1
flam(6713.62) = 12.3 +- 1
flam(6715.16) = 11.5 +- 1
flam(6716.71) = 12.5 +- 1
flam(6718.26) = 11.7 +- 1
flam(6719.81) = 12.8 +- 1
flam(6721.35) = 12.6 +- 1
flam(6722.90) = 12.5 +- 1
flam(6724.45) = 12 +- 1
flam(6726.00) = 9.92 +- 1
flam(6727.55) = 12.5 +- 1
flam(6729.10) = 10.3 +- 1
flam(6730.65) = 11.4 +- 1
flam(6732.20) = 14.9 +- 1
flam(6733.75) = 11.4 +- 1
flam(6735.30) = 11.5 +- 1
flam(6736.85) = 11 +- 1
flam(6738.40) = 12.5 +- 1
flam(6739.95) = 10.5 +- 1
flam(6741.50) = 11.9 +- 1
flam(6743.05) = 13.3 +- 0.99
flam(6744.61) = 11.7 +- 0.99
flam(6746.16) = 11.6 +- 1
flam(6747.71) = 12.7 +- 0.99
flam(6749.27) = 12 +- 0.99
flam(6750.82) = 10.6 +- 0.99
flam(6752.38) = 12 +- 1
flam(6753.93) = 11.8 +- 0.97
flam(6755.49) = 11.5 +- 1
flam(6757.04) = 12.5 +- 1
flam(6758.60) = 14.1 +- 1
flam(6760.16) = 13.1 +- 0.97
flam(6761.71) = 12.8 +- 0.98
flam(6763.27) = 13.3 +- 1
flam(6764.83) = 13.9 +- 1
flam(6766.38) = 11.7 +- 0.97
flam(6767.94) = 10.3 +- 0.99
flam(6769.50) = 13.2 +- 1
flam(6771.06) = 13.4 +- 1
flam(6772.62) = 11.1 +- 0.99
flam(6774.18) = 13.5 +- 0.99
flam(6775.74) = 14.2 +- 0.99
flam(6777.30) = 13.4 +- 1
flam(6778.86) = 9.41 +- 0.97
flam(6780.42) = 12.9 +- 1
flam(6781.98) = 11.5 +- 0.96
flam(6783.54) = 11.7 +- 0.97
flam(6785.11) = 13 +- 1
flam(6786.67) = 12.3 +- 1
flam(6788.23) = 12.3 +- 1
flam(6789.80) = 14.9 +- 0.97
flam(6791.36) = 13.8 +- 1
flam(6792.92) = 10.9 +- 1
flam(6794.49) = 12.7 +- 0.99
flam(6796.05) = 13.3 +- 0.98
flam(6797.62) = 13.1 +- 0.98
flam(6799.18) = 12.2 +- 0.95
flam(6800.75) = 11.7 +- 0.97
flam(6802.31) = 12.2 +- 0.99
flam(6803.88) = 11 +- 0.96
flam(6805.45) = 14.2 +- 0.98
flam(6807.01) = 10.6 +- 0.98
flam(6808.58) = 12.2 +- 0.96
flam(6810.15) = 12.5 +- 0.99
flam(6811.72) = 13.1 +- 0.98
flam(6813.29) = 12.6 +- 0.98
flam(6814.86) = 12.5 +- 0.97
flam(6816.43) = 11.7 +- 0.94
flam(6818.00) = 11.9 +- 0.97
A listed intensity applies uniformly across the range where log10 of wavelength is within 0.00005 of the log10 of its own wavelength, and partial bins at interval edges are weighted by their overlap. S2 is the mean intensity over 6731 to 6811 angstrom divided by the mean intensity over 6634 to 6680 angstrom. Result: 1.0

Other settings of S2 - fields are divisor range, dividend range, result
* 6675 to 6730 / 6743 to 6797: 1.02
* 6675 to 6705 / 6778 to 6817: 0.99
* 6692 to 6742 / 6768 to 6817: 1.03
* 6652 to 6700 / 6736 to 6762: 0.97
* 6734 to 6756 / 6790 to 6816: 1.06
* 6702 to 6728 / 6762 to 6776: 1.04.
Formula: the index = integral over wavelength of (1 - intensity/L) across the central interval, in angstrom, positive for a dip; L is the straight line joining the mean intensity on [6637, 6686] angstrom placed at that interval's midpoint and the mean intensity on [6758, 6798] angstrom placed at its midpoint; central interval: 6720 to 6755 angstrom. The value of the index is 2.13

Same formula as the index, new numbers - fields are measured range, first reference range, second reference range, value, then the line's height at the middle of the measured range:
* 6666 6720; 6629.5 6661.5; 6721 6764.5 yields -0.7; 12.3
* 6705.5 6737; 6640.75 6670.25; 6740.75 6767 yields 0.8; 12.4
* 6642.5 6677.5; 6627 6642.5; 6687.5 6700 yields 0.2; 12.5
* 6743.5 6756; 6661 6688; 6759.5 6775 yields 0.8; 12.6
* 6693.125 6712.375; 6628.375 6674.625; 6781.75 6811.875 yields 0.2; 12.4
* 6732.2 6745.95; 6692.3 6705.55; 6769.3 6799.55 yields 0.7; 12.5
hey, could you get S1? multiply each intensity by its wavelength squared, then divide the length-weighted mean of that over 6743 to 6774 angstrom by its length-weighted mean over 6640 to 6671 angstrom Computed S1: 1.0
